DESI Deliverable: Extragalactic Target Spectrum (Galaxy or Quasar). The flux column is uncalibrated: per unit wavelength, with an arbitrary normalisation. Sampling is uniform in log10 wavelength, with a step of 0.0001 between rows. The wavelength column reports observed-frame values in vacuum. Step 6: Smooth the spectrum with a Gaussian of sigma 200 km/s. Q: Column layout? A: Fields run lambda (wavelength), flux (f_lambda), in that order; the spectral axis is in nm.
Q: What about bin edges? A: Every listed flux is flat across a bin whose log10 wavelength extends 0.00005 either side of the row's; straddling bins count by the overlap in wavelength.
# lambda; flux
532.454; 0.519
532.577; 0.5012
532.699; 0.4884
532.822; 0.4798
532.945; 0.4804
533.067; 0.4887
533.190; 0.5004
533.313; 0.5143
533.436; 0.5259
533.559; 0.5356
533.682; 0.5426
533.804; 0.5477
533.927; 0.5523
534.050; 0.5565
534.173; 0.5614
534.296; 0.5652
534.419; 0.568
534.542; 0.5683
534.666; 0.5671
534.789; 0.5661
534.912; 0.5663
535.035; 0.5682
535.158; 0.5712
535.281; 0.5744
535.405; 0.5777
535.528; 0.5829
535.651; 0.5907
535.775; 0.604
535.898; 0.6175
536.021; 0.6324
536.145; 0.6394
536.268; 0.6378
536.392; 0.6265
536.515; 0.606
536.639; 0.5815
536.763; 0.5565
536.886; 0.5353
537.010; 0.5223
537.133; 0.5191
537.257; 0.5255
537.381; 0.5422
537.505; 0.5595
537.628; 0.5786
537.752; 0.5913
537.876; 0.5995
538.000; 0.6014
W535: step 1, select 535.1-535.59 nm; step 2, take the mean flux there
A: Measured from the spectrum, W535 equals 0.577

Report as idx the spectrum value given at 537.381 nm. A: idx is 0.5422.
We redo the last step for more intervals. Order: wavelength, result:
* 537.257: 0.5255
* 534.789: 0.5661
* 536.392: 0.6265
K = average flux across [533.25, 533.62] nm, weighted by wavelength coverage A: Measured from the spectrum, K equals 0.524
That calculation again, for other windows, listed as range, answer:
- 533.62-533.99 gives 0.549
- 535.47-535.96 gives 0.6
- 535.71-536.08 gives 0.618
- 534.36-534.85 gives 0.567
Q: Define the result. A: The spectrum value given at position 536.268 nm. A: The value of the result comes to 0.6378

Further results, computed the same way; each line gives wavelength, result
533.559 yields 0.5356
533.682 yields 0.5426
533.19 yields 0.5004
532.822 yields 0.4798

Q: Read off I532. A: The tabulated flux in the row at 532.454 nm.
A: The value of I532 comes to 0.519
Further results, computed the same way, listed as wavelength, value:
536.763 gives 0.5565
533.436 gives 0.5259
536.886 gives 0.5353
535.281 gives 0.5744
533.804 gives 0.5477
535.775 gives 0.604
